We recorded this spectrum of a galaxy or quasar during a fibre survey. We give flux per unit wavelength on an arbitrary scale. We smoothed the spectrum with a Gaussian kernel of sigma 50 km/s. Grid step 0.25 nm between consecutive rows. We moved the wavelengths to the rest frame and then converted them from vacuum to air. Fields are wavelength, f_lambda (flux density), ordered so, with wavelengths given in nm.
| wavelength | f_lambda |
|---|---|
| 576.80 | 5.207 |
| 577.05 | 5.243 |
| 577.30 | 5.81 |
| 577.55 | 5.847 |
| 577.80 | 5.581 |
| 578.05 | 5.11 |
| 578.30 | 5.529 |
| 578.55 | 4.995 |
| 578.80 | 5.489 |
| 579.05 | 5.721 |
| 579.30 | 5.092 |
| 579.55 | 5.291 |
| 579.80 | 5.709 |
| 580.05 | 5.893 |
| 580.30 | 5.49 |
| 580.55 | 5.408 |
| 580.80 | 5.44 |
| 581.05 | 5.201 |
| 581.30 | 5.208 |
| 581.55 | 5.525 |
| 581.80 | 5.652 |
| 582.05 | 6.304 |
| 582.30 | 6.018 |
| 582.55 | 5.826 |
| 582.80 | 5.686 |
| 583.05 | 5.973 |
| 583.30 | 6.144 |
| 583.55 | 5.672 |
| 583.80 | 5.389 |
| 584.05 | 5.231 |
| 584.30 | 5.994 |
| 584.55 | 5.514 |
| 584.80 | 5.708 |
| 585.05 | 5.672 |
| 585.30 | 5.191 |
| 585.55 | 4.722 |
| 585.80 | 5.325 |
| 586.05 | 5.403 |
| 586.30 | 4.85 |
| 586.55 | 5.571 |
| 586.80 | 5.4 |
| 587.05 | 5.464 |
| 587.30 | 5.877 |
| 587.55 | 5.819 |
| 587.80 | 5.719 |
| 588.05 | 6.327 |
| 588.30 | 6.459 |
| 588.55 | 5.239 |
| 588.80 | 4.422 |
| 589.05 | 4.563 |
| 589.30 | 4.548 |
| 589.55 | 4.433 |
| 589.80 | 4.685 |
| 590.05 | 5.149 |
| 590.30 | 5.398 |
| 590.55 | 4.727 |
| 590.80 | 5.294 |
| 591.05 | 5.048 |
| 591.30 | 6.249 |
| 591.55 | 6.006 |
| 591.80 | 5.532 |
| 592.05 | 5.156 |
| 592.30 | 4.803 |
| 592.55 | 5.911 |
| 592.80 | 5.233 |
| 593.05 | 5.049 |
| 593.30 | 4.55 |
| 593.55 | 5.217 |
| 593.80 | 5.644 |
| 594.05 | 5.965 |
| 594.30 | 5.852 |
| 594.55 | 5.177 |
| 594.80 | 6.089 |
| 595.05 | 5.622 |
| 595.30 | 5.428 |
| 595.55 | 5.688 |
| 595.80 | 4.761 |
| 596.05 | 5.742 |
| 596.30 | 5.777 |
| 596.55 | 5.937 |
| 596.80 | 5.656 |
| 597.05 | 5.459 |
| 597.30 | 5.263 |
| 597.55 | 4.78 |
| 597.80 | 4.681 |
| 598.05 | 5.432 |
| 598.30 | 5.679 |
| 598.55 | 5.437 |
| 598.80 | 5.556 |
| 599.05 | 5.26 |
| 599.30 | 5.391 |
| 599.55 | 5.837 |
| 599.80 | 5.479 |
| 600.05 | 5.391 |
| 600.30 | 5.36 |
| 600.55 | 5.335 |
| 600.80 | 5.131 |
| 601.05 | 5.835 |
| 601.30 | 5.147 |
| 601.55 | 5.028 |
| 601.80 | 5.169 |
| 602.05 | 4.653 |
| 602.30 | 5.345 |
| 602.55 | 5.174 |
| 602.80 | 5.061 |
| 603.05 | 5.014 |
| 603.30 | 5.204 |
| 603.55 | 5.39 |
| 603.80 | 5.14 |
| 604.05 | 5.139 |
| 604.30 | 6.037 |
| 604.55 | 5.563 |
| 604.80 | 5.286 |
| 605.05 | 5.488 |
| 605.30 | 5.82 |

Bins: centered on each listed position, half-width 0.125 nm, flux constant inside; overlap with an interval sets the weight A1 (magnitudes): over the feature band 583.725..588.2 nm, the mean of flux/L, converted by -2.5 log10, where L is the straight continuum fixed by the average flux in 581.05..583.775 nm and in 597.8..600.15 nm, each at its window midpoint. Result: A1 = 0.03 mag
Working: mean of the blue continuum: 5.76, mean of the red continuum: 5.45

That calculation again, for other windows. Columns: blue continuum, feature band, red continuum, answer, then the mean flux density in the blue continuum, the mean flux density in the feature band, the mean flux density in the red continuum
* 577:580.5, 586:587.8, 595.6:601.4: -0.009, 5.49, 5.5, 5.41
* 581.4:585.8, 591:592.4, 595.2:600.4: 0.005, 5.65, 5.5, 5.43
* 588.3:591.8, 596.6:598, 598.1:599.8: 0.045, 5.13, 5.22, 5.52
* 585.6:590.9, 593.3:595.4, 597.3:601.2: -0.048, 5.26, 5.56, 5.37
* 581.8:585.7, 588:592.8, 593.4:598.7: 0.065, 5.67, 5.24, 5.49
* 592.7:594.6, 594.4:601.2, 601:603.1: -0.042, 5.34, 5.45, 5.14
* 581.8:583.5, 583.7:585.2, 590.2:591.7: 0.050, 5.95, 5.58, 5.46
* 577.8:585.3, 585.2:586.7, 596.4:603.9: 0.067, 5.58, 5.18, 5.31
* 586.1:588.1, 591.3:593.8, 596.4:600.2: 0.034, 5.59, 5.34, 5.42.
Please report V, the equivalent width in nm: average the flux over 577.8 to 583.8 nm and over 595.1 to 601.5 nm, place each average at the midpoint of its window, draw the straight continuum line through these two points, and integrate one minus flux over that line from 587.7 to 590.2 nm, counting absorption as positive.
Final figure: 0.16 nm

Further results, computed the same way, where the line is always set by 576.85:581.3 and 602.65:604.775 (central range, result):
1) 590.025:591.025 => 0.05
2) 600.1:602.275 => 0.04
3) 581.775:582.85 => -0.10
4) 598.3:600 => -0.05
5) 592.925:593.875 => 0.05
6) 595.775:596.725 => -0.05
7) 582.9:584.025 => -0.07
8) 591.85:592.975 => 0.02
